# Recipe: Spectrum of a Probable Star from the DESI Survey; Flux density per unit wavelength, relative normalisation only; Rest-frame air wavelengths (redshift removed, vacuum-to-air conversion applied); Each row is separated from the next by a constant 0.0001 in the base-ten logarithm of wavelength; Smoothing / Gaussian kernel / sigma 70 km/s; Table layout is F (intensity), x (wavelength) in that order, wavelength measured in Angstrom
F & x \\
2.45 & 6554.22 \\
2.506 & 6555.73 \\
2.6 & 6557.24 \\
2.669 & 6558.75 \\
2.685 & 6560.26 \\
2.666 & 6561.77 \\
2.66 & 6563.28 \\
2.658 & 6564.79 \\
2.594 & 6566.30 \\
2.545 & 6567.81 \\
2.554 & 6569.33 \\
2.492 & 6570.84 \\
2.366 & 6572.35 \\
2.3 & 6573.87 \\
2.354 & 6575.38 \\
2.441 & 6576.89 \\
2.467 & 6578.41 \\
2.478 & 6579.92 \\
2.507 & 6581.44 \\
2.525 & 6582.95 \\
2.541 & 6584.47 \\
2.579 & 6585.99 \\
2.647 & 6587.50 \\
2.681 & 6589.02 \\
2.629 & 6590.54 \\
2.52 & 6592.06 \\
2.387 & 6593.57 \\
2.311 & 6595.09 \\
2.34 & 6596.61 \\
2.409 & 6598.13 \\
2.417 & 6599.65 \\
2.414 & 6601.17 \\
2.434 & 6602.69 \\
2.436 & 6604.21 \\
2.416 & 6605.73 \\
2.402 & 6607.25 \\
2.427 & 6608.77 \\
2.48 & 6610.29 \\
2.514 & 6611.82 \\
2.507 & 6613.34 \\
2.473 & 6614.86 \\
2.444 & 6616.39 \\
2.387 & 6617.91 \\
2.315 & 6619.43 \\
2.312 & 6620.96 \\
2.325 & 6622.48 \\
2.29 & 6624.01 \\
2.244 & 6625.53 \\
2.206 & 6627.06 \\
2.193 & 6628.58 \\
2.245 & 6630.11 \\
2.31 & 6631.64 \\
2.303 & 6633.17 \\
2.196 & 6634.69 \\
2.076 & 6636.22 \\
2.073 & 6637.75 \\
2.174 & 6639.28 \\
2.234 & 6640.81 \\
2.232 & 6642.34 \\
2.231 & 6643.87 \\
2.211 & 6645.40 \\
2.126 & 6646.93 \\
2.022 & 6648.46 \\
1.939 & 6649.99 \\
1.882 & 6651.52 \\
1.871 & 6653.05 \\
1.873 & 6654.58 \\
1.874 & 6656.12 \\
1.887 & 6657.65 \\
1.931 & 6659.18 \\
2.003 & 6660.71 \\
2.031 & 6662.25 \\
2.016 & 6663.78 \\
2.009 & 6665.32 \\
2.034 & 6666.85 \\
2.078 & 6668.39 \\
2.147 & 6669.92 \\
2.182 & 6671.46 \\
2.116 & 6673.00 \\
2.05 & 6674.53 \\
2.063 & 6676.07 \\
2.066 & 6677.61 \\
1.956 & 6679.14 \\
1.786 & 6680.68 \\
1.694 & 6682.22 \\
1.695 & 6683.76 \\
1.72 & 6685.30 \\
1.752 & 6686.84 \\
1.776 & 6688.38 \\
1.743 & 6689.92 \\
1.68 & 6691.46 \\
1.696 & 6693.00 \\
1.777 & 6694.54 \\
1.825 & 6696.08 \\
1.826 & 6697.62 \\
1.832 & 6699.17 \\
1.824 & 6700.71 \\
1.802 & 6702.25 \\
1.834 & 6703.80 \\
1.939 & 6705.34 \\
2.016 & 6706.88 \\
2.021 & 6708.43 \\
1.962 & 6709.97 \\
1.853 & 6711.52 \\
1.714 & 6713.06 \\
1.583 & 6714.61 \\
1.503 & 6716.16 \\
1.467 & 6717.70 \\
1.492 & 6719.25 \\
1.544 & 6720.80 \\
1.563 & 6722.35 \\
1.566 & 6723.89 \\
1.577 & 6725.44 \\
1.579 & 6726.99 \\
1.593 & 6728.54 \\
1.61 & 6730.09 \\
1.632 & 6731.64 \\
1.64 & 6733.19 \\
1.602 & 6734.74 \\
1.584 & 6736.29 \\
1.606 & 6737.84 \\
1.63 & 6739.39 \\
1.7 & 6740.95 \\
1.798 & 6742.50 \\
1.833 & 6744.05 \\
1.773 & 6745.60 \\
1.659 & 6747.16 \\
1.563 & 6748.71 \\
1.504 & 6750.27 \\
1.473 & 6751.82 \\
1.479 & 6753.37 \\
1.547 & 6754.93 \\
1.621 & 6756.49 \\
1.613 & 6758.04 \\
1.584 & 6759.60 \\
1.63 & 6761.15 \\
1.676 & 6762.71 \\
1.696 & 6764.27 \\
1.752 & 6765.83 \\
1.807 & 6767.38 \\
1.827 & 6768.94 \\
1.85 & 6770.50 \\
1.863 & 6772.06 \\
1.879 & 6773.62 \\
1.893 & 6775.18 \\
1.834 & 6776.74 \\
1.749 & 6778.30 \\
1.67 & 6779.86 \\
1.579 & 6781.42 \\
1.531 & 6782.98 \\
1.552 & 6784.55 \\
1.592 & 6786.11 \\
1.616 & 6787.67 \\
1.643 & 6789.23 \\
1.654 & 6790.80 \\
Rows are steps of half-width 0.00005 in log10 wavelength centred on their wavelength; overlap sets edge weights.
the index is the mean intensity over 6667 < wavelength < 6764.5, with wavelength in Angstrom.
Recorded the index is 1.74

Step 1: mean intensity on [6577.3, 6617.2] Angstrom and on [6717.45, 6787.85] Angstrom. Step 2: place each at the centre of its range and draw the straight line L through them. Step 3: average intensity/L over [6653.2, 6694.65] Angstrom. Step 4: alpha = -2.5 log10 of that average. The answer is 0.08 mag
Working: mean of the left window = 2.48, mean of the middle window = 1.91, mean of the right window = 1.65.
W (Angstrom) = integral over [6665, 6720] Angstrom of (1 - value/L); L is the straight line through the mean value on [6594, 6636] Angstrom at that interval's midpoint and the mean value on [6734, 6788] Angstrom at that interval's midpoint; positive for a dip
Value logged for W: 4.1 Angstrom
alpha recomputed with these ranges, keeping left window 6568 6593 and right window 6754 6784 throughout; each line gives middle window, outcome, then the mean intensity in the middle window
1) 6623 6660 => 0.070 mag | 2.11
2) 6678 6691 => 0.168 mag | 1.77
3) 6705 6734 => 0.152 mag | 1.67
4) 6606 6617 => -0.039 mag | 2.46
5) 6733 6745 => 0.099 mag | 1.68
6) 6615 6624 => -0.008 mag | 2.36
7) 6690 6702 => 0.137 mag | 1.78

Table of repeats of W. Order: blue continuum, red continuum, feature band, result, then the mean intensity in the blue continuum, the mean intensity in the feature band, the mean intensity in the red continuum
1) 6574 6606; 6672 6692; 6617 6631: -0.23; 2.47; 2.28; 1.86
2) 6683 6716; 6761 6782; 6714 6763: 5.02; 1.8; 1.6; 1.77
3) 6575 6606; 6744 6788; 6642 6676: 2.05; 2.48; 2.03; 1.68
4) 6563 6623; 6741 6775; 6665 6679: 0.10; 2.47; 2.08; 1.69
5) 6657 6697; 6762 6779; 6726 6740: 1.81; 1.91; 1.61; 1.8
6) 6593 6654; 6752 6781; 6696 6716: 1.17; 2.28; 1.84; 1.71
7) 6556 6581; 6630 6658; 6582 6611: -1.28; 2.53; 2.47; 2.09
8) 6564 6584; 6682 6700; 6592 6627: -2.05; 2.48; 2.39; 1.75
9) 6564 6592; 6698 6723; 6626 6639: 0.01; 2.52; 2.2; 1.75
